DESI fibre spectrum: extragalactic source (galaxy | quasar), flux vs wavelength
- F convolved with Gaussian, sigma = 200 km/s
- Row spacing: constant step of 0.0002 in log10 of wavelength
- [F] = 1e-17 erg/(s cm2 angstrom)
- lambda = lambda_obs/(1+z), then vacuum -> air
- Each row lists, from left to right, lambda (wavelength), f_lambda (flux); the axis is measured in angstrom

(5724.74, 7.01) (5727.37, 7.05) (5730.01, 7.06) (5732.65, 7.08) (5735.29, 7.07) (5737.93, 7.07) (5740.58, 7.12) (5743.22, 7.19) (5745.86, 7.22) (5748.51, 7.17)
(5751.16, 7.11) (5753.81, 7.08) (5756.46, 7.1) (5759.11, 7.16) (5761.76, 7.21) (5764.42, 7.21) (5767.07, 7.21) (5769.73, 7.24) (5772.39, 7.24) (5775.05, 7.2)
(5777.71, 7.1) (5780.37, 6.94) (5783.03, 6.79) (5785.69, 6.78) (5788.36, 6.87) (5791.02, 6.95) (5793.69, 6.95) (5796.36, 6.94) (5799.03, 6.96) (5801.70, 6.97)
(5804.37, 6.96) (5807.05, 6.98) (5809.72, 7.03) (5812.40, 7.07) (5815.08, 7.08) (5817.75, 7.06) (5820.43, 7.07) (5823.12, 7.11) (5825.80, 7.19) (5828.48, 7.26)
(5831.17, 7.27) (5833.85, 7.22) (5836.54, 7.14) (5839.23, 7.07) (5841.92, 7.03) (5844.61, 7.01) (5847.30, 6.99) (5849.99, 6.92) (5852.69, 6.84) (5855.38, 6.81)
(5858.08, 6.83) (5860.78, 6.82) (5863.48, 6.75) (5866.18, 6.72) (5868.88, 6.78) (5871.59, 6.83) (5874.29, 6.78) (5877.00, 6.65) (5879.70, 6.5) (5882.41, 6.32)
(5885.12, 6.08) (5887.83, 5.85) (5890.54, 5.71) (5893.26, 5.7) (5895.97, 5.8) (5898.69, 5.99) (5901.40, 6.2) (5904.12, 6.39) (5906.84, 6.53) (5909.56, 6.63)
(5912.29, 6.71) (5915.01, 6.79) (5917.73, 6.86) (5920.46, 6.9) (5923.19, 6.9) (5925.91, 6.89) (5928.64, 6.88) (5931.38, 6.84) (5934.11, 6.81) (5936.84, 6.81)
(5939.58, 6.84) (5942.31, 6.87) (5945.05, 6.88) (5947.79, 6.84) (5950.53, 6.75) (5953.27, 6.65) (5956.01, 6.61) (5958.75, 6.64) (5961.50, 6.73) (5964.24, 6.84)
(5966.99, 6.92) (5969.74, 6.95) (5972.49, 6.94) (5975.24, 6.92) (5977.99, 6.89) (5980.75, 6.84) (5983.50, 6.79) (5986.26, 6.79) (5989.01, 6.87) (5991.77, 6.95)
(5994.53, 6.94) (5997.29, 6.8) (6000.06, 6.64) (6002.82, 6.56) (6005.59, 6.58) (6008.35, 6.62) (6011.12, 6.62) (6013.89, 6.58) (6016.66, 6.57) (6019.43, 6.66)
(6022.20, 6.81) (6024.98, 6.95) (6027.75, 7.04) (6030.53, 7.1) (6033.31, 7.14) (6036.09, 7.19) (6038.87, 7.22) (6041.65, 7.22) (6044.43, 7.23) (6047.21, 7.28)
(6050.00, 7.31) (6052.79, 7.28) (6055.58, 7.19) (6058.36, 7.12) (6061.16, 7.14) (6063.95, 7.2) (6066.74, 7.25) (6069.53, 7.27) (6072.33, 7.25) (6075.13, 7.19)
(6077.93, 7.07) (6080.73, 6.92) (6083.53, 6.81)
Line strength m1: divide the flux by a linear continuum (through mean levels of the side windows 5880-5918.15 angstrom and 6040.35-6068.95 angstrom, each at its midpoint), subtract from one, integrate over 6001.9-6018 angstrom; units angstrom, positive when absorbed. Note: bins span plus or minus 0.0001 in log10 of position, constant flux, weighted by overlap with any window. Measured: 0.8 angstrom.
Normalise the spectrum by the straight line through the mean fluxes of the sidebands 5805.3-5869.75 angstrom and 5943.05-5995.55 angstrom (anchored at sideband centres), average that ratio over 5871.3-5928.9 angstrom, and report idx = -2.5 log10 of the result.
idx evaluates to 0.079 mag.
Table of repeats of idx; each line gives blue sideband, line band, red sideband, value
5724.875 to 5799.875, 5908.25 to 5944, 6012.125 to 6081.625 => 0.04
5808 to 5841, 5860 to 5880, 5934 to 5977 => 0.04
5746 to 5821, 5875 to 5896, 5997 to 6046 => 0.14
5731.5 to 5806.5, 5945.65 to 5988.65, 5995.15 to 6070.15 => 0.03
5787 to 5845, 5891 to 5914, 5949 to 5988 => 0.11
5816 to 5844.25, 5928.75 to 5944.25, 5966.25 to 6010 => 0.01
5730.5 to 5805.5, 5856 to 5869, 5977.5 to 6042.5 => 0.03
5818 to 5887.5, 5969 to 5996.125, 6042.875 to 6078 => 0.03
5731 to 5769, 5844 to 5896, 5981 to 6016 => 0.06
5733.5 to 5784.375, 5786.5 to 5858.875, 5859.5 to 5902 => -0.05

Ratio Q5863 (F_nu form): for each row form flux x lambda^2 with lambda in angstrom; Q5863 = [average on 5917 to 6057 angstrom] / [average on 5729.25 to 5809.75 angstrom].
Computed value 1.0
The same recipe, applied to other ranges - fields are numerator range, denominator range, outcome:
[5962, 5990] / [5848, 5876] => 1.05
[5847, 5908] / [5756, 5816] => 0.95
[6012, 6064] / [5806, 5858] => 1.07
